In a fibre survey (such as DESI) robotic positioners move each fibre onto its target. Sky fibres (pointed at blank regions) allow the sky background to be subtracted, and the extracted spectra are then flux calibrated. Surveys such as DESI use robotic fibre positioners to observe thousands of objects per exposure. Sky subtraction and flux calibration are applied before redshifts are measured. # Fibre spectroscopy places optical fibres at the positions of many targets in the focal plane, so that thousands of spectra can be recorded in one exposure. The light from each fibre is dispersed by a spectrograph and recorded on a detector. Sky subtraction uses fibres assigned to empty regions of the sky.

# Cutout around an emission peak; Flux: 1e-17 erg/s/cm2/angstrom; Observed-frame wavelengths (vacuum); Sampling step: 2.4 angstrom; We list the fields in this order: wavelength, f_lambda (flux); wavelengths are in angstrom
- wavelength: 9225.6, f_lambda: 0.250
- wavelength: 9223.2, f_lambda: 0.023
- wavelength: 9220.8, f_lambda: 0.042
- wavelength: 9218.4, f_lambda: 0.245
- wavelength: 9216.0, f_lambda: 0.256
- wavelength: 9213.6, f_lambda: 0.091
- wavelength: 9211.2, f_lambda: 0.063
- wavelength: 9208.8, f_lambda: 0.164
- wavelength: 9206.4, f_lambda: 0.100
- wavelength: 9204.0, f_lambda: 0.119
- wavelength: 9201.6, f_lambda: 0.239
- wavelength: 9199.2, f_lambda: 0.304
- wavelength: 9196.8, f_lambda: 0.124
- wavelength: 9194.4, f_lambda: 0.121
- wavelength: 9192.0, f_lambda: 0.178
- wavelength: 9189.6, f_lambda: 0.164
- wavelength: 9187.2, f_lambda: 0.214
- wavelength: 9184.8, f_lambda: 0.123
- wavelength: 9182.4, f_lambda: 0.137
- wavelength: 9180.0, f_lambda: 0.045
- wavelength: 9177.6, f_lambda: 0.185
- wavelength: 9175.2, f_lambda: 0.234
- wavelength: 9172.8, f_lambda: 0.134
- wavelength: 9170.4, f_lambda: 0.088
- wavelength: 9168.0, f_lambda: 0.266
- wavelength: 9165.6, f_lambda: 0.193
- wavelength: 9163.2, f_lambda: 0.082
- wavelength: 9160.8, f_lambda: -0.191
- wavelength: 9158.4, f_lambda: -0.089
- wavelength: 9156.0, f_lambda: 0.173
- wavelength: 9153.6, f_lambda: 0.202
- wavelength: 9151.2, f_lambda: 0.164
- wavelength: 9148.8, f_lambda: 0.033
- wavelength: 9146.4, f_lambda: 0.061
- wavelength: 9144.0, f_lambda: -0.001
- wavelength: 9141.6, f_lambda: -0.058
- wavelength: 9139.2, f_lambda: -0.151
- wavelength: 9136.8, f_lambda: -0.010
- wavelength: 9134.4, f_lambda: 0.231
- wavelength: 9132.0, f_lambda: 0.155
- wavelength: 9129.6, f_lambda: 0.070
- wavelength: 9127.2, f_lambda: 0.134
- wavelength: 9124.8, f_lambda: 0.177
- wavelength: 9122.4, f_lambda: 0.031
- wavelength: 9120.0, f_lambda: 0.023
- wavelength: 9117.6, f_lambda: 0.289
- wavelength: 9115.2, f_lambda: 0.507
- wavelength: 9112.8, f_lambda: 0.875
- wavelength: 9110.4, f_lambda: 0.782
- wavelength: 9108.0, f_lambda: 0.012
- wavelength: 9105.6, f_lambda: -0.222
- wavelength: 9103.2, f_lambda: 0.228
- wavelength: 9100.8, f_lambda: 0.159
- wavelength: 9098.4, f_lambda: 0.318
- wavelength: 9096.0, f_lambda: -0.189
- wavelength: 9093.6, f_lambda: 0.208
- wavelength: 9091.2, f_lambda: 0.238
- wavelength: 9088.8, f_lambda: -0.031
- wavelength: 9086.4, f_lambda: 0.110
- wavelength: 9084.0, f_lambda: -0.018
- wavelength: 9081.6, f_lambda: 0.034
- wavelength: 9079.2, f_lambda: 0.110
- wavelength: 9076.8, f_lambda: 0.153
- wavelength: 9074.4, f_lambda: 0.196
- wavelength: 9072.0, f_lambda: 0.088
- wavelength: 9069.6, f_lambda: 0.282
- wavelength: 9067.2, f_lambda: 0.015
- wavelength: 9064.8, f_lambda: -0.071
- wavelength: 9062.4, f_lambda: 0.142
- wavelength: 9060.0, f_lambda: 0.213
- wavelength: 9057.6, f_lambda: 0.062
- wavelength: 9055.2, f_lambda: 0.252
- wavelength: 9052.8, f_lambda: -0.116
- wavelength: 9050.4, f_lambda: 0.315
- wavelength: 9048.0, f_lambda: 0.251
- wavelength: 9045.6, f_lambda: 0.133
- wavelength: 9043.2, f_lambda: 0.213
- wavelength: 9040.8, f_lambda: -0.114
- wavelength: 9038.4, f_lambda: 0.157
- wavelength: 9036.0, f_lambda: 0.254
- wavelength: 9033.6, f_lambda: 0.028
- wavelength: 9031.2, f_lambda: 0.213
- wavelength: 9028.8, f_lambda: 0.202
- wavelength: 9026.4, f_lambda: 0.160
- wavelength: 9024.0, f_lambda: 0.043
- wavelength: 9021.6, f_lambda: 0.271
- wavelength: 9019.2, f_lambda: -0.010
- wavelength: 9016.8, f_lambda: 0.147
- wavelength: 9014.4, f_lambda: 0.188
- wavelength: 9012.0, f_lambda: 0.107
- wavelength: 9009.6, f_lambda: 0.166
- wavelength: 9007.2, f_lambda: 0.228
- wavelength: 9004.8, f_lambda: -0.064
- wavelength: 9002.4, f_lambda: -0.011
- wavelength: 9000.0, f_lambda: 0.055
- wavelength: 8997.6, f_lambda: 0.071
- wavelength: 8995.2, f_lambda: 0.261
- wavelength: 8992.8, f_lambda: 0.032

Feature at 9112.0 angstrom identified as Hbeta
